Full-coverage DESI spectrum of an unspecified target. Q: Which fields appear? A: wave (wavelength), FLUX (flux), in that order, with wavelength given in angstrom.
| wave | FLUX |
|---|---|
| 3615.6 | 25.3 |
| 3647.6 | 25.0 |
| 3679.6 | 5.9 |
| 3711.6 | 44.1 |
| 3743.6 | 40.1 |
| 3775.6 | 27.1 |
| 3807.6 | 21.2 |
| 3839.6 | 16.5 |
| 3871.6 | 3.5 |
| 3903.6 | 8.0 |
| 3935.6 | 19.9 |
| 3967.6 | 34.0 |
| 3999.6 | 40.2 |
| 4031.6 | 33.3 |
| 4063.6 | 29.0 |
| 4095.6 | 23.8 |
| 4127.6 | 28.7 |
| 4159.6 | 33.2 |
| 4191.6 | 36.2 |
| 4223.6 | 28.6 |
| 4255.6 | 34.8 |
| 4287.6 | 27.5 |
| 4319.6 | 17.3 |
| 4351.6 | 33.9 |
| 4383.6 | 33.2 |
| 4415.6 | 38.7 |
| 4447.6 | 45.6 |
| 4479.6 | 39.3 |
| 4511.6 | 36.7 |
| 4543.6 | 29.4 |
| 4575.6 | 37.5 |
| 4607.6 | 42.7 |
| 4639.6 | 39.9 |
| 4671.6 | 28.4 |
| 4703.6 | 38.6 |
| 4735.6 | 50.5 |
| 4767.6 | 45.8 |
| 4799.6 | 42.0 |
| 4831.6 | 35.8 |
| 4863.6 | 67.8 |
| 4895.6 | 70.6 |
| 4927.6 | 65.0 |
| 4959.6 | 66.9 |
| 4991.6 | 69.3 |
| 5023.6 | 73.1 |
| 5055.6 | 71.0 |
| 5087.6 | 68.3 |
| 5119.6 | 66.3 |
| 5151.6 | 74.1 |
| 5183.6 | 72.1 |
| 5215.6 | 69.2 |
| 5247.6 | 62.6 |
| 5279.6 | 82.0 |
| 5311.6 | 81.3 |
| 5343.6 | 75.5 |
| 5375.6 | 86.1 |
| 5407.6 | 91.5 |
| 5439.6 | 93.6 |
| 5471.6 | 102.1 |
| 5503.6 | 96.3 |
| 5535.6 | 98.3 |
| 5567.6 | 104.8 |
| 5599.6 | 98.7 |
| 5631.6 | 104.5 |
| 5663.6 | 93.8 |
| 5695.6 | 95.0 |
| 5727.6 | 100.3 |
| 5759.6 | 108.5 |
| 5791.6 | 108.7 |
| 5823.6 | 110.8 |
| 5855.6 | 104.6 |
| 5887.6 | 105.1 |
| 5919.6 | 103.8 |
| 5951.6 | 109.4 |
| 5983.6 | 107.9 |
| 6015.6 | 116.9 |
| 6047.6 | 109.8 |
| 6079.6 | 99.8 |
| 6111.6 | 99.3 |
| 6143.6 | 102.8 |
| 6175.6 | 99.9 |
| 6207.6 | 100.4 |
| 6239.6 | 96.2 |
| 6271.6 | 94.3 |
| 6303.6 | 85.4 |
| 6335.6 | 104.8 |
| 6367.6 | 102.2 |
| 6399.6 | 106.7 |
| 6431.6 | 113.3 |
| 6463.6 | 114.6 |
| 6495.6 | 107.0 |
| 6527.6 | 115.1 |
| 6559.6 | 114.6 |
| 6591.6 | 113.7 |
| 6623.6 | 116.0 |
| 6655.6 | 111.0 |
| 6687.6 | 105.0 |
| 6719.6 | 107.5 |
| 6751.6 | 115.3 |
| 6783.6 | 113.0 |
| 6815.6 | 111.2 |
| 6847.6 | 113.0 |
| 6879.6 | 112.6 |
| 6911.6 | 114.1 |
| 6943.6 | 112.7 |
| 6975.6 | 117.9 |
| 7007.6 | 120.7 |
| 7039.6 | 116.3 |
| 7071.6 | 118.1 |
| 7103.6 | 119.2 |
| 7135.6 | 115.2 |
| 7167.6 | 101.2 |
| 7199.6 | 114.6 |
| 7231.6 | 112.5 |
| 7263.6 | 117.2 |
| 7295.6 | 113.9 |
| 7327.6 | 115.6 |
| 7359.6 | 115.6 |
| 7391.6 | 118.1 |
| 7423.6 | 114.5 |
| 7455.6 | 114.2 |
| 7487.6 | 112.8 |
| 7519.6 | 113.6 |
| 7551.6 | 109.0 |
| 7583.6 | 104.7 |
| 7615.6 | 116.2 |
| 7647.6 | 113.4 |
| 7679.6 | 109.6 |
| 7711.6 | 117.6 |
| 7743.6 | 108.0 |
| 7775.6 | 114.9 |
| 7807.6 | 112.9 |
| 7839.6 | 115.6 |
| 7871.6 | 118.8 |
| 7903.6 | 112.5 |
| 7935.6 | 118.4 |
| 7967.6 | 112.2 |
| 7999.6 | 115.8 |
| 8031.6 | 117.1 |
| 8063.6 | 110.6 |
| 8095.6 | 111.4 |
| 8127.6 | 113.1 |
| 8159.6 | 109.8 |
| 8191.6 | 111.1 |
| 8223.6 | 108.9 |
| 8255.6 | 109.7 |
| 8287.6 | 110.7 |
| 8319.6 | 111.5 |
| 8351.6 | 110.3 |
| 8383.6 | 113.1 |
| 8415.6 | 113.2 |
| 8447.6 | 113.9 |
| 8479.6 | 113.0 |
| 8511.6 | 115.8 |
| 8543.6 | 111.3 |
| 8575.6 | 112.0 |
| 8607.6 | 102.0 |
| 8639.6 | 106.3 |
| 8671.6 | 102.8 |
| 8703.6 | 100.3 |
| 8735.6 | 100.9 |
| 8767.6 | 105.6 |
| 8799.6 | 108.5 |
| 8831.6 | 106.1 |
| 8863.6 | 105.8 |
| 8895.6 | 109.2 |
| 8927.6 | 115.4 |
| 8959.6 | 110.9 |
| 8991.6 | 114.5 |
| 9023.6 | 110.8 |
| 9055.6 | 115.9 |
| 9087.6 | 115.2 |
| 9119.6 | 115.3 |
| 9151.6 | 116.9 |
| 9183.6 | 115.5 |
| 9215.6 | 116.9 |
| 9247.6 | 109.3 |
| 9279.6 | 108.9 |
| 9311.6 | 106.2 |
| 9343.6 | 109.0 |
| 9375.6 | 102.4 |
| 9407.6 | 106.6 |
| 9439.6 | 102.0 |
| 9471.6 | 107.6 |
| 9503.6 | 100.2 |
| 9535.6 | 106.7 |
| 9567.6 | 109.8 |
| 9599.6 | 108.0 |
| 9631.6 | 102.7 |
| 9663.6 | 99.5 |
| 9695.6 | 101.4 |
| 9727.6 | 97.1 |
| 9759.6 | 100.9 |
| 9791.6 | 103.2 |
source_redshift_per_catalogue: 0.216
